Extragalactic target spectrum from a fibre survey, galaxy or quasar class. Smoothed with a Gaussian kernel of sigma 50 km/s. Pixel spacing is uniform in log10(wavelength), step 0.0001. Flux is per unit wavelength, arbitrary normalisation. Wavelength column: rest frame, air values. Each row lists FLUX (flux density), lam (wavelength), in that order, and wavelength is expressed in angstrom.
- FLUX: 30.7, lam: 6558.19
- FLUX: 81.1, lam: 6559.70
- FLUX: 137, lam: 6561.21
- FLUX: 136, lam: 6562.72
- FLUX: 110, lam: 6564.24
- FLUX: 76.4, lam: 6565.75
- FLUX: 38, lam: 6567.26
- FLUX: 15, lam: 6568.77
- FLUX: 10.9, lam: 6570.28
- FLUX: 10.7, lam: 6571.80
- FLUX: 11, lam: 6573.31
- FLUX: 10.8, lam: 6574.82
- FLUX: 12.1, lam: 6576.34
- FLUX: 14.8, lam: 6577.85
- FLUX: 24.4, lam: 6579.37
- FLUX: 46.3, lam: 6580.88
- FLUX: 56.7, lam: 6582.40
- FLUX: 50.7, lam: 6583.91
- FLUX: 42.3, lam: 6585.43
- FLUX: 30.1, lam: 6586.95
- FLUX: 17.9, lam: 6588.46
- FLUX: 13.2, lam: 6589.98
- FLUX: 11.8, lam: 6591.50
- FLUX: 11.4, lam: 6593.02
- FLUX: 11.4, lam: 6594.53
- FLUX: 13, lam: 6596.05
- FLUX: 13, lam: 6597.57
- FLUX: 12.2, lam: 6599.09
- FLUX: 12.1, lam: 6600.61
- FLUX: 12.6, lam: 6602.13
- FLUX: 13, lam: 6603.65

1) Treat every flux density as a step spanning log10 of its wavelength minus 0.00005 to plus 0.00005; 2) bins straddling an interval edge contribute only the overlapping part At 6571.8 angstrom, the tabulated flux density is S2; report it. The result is 10.7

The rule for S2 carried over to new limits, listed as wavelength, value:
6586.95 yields 30.1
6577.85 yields 14.8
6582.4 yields 56.7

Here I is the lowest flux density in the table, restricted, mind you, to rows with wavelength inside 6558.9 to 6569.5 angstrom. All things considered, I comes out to 15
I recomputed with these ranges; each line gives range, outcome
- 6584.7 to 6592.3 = 11.8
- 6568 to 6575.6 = 10.7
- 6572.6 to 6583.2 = 10.8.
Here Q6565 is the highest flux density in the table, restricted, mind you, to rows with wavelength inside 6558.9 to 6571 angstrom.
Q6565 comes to 137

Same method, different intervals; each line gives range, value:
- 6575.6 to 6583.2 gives 56.7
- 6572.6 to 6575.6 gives 11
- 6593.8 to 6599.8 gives 13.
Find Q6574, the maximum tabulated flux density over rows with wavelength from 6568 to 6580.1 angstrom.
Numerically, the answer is 24.4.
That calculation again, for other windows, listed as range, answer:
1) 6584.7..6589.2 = 42.3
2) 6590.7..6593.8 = 11.8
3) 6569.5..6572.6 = 10.9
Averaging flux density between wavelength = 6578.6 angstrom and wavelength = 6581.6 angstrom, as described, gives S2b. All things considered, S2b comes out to 35.2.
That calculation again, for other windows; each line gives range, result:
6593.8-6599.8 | 12.4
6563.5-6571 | 50.2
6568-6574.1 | 12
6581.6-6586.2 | 49.8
